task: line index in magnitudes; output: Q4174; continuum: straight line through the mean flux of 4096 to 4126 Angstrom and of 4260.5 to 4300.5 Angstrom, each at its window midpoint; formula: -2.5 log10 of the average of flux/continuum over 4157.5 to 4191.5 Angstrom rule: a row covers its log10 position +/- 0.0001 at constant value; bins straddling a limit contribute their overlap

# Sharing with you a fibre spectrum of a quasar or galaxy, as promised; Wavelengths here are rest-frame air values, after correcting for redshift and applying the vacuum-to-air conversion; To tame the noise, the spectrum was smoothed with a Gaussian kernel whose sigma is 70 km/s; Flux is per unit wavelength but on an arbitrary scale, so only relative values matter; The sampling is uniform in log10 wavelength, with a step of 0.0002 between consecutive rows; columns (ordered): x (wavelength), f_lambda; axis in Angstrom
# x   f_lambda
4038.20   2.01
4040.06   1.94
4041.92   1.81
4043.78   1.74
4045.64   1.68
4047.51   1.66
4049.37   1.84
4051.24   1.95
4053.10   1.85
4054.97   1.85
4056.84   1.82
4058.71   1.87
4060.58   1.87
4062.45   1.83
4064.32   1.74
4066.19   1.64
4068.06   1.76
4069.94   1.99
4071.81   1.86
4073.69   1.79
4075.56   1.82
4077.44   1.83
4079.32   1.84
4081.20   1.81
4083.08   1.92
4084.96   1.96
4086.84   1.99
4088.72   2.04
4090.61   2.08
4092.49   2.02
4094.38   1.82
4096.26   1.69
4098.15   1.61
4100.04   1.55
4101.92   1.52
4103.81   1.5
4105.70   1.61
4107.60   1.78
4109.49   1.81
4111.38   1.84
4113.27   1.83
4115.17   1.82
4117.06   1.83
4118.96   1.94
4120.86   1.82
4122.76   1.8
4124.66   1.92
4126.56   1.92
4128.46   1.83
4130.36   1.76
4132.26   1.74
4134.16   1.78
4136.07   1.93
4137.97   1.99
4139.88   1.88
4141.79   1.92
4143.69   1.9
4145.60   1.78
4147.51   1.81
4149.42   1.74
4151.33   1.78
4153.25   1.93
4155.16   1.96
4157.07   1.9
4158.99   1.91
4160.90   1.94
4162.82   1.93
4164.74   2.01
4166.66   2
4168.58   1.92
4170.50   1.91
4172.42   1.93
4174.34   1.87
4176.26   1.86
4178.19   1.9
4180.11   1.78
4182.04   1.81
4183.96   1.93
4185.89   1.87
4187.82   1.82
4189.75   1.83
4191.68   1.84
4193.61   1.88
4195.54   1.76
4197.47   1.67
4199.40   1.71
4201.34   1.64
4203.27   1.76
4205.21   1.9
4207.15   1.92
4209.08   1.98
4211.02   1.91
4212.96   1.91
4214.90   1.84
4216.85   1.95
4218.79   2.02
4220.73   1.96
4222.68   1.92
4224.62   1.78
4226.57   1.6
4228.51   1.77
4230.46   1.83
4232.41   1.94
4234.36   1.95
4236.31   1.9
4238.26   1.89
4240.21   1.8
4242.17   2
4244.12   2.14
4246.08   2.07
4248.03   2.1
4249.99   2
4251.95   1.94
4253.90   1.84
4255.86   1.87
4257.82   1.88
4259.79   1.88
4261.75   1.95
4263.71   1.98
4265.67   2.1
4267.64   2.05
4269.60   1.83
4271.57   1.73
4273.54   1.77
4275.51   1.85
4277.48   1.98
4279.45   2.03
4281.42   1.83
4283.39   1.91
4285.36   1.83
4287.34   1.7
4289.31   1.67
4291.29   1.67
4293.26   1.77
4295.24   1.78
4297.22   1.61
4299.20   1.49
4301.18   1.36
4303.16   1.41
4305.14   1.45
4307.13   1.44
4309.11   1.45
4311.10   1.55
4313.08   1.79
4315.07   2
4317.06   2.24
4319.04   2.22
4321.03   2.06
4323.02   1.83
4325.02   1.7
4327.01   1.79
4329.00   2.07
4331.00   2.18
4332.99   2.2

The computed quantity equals -0.07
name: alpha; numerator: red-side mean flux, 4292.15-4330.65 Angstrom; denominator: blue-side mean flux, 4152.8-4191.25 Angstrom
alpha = 0.92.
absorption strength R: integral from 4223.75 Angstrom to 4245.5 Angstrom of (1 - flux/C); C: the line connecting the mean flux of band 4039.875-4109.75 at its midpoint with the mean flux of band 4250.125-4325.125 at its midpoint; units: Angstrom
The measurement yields -0.9 Angstrom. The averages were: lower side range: 1.81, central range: 1.88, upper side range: 1.8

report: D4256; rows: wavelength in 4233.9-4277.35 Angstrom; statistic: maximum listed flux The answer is 2.14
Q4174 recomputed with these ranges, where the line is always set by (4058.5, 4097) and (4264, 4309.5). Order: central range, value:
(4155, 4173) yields -0.07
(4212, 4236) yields -0.06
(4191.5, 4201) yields 0.02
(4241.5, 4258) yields -0.13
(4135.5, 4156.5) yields -0.03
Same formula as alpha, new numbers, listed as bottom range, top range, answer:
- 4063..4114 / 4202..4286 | 1.06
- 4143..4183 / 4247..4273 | 1.03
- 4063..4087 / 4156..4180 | 1.04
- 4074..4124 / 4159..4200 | 1.03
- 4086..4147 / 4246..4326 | 1.00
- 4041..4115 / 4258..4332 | 1.00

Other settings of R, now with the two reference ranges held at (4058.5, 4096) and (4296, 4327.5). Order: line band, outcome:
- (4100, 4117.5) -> 1.3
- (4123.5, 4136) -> 0.0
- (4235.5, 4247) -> -1.4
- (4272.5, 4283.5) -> -1.0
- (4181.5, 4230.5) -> -1.5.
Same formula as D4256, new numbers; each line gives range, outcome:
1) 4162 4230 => 2.02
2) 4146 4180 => 2.01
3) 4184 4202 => 1.88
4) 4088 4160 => 2.08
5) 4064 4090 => 2.04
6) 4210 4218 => 1.95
